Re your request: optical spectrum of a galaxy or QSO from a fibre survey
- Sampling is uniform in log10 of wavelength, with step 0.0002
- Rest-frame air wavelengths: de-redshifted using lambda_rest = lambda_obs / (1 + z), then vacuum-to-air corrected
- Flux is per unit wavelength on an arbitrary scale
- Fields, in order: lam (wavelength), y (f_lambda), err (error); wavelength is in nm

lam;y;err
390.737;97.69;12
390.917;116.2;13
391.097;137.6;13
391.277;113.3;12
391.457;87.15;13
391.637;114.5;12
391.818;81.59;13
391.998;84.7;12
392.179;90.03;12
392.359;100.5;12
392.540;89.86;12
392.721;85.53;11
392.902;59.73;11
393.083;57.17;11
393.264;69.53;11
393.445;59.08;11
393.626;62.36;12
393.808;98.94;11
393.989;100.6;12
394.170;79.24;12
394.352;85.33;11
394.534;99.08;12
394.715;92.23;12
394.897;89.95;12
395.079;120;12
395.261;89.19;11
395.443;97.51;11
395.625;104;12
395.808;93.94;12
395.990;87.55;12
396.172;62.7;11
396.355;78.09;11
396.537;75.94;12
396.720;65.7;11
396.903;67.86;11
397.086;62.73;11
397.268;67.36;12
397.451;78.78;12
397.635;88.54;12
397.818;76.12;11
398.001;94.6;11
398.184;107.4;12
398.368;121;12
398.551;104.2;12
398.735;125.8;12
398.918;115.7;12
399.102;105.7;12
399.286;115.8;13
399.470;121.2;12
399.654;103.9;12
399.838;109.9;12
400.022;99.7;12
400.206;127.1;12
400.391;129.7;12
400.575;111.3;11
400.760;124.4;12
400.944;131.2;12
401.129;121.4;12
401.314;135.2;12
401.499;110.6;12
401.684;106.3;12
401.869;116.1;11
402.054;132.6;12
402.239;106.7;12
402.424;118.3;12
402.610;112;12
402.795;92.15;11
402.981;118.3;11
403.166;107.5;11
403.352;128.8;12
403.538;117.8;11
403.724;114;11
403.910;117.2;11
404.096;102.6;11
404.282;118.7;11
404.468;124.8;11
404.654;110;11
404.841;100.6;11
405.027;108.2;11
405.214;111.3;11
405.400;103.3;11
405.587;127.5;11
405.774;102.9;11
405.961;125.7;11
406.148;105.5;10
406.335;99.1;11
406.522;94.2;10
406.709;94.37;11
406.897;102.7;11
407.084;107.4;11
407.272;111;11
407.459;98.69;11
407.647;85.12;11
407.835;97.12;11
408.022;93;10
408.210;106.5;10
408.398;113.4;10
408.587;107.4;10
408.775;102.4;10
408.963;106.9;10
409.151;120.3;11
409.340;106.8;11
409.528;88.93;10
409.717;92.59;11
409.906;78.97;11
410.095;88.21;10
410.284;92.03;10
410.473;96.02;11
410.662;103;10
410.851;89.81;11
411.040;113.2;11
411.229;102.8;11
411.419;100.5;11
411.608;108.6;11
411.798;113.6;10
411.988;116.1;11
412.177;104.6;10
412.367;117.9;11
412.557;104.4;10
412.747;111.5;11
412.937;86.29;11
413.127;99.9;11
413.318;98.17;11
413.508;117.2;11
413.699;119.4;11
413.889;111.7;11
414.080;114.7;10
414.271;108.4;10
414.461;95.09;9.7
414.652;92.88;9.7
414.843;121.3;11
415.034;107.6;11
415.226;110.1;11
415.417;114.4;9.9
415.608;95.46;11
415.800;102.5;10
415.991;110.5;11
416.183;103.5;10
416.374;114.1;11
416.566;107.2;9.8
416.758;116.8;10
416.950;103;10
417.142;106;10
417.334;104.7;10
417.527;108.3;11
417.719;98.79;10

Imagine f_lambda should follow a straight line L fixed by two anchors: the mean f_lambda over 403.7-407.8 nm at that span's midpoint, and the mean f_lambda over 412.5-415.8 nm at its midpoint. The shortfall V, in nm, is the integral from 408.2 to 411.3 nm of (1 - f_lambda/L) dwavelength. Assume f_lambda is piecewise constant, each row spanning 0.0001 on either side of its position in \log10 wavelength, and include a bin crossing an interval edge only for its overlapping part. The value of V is 0.19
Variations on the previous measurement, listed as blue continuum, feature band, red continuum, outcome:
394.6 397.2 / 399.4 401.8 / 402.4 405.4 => -0.402 nm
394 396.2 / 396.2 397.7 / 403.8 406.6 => 0.369 nm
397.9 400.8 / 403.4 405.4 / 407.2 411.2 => -0.116 nm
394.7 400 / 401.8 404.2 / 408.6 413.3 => -0.415 nm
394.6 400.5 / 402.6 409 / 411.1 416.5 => -0.361 nm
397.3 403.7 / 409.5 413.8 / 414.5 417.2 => 0.252 nm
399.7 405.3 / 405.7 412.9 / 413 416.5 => 0.541 nm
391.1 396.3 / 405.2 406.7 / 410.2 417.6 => -0.129 nm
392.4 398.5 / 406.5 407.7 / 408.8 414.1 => -0.019 nm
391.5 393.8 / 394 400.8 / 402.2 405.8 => -0.189 nm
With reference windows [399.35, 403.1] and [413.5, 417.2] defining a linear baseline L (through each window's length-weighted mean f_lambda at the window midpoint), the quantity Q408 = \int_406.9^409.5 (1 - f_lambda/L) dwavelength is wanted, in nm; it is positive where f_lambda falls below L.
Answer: 0.20 nm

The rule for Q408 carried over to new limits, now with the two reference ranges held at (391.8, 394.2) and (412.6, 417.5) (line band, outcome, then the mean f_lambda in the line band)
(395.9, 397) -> 0.15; 72.9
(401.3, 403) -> -0.42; 114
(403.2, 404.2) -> -0.24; 116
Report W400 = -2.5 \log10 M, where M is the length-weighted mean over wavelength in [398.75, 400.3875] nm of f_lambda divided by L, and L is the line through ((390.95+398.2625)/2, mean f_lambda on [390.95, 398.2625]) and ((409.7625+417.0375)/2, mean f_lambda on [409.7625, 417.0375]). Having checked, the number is -0.24 mag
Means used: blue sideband 86.6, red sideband 105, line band 114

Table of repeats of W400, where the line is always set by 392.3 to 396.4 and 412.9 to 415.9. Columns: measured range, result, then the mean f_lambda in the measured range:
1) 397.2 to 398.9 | -0.09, 97.2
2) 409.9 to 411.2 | 0.07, 96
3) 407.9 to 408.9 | -0.05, 104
